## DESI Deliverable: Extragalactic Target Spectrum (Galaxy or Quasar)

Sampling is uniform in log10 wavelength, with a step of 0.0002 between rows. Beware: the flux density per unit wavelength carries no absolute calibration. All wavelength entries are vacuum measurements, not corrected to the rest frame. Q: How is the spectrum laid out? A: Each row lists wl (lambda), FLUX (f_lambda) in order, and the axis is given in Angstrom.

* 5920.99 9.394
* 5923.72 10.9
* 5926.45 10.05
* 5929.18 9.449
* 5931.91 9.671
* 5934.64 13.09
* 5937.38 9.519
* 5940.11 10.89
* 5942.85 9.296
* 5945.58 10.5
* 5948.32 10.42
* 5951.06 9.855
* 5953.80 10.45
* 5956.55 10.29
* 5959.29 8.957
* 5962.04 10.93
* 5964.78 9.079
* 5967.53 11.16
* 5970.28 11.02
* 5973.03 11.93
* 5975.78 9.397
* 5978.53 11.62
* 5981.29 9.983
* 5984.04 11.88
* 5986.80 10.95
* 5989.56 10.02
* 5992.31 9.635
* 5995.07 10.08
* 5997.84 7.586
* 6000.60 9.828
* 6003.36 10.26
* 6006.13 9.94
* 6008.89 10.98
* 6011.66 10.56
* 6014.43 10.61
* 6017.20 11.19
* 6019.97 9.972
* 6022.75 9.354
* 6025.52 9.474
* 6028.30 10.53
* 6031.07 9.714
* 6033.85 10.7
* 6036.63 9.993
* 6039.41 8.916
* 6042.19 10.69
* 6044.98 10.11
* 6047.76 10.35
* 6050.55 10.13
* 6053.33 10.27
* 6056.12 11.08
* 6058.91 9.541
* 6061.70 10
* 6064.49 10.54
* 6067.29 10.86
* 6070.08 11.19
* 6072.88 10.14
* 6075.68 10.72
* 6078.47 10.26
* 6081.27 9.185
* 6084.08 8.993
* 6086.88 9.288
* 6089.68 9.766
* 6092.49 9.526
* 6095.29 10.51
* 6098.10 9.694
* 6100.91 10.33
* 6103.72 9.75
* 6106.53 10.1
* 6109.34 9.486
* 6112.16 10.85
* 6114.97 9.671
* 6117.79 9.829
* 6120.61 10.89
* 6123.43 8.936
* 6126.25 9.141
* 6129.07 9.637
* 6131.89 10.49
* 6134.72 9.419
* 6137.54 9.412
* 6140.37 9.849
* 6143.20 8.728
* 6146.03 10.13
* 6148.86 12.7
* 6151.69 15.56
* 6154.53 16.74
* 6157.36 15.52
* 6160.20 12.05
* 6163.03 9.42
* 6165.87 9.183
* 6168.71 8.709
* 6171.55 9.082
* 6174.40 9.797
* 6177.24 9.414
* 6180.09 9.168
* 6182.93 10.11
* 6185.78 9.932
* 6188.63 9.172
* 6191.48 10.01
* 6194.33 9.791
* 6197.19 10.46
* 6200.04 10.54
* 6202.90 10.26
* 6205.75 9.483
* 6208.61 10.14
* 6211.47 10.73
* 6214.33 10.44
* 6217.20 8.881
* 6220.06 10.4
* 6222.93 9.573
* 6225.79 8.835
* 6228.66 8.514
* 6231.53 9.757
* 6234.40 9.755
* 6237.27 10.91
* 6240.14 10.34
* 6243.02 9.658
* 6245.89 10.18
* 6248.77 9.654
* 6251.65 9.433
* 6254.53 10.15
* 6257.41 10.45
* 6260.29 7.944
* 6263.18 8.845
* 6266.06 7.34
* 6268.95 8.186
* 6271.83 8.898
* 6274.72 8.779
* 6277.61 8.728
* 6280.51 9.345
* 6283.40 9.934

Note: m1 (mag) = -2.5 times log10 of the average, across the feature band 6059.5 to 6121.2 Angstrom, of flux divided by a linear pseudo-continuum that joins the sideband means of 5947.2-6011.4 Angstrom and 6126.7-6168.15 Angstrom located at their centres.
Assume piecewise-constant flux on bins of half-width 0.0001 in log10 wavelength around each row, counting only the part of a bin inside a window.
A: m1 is 0.09 mag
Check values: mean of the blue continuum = 10.3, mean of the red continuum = 11.2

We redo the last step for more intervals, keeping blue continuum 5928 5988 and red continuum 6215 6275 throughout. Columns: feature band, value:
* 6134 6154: -0.14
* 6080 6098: 0.05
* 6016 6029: 0.02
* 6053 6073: -0.04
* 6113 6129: 0.01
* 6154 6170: -0.20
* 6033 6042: 0.03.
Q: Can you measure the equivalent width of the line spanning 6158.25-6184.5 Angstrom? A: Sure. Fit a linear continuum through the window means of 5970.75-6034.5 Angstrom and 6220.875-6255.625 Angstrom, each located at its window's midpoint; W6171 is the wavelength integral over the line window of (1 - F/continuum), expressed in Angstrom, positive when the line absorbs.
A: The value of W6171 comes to 0.3 Angstrom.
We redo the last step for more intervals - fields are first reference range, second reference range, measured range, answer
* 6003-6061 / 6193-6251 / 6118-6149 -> 0.69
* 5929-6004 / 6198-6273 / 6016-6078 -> -1.01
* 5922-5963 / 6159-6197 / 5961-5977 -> -0.61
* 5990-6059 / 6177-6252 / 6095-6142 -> 0.47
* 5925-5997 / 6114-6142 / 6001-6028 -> -0.25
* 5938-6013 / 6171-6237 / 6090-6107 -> 0.07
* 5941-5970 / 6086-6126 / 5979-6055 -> -0.91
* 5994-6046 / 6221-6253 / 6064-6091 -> -0.38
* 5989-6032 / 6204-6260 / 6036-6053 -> -0.15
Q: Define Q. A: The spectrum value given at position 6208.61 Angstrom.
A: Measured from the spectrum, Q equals 10.14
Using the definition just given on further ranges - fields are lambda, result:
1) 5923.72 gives 10.9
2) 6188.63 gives 9.172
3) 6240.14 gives 10.34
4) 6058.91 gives 9.541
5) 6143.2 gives 8.728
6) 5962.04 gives 10.93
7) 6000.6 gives 9.828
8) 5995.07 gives 10.08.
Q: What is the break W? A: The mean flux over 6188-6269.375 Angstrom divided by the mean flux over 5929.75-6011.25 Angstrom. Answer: 0.94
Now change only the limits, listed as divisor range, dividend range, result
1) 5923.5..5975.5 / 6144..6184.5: 1.08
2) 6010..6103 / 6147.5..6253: 1.03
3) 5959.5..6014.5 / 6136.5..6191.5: 1.04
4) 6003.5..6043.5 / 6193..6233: 0.97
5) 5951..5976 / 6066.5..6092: 0.96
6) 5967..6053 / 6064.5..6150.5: 0.97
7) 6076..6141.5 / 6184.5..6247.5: 1.01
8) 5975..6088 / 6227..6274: 0.92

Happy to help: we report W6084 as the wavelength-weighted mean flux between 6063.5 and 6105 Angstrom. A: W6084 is 10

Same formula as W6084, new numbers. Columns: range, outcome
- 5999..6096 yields 10.1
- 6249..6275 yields 8.93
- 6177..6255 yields 9.85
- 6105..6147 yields 9.77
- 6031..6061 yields 10.2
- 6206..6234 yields 9.69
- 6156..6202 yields 10.1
